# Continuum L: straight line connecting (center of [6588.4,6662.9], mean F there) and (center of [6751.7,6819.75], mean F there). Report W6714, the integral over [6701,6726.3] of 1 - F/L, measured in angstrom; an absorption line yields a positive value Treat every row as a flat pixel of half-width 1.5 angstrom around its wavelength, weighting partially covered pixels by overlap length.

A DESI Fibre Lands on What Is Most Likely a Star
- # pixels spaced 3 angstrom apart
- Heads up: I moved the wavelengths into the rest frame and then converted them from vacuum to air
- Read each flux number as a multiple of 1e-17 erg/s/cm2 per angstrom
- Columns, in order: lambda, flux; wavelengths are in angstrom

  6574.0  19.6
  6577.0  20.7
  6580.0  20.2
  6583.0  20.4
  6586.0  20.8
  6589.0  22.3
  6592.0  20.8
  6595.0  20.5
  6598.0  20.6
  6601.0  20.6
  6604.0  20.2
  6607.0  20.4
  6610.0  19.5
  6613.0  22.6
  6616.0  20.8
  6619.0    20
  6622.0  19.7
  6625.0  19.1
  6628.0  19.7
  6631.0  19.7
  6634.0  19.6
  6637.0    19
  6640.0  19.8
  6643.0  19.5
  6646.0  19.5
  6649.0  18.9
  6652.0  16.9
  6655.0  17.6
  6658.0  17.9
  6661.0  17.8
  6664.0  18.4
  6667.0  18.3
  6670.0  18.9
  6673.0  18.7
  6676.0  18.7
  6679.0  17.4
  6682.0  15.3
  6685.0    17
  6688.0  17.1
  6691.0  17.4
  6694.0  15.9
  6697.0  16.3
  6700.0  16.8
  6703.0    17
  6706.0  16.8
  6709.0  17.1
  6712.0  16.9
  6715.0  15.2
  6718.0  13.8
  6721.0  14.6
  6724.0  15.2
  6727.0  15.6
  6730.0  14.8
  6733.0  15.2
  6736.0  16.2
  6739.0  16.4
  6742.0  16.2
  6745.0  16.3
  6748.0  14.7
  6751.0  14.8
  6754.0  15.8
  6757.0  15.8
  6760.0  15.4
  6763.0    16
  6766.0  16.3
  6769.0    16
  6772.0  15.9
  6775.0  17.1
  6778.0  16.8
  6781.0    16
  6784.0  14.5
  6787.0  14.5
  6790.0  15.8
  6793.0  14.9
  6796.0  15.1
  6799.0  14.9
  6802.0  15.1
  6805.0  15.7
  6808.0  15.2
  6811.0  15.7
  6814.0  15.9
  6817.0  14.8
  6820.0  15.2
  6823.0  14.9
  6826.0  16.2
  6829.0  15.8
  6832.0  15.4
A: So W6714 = 2.3 angstrom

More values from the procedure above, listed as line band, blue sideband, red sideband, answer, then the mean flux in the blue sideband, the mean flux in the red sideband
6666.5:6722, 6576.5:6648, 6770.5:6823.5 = 4.1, 20.2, 15.5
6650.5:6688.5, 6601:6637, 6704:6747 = 0.7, 20.1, 15.7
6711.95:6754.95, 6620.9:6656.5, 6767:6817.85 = 3.8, 19.1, 15.5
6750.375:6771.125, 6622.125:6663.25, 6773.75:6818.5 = 0.6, 18.9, 15.5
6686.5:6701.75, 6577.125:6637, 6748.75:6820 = 1.1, 20.4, 15.5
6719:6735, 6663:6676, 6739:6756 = 1.3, 18.6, 15.6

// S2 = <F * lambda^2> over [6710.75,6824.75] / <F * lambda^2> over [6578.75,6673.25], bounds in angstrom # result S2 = 0.8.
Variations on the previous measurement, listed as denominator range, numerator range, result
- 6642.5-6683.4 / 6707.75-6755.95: 0.88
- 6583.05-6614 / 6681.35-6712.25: 0.83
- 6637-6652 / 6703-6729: 0.84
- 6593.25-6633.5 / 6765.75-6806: 0.81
